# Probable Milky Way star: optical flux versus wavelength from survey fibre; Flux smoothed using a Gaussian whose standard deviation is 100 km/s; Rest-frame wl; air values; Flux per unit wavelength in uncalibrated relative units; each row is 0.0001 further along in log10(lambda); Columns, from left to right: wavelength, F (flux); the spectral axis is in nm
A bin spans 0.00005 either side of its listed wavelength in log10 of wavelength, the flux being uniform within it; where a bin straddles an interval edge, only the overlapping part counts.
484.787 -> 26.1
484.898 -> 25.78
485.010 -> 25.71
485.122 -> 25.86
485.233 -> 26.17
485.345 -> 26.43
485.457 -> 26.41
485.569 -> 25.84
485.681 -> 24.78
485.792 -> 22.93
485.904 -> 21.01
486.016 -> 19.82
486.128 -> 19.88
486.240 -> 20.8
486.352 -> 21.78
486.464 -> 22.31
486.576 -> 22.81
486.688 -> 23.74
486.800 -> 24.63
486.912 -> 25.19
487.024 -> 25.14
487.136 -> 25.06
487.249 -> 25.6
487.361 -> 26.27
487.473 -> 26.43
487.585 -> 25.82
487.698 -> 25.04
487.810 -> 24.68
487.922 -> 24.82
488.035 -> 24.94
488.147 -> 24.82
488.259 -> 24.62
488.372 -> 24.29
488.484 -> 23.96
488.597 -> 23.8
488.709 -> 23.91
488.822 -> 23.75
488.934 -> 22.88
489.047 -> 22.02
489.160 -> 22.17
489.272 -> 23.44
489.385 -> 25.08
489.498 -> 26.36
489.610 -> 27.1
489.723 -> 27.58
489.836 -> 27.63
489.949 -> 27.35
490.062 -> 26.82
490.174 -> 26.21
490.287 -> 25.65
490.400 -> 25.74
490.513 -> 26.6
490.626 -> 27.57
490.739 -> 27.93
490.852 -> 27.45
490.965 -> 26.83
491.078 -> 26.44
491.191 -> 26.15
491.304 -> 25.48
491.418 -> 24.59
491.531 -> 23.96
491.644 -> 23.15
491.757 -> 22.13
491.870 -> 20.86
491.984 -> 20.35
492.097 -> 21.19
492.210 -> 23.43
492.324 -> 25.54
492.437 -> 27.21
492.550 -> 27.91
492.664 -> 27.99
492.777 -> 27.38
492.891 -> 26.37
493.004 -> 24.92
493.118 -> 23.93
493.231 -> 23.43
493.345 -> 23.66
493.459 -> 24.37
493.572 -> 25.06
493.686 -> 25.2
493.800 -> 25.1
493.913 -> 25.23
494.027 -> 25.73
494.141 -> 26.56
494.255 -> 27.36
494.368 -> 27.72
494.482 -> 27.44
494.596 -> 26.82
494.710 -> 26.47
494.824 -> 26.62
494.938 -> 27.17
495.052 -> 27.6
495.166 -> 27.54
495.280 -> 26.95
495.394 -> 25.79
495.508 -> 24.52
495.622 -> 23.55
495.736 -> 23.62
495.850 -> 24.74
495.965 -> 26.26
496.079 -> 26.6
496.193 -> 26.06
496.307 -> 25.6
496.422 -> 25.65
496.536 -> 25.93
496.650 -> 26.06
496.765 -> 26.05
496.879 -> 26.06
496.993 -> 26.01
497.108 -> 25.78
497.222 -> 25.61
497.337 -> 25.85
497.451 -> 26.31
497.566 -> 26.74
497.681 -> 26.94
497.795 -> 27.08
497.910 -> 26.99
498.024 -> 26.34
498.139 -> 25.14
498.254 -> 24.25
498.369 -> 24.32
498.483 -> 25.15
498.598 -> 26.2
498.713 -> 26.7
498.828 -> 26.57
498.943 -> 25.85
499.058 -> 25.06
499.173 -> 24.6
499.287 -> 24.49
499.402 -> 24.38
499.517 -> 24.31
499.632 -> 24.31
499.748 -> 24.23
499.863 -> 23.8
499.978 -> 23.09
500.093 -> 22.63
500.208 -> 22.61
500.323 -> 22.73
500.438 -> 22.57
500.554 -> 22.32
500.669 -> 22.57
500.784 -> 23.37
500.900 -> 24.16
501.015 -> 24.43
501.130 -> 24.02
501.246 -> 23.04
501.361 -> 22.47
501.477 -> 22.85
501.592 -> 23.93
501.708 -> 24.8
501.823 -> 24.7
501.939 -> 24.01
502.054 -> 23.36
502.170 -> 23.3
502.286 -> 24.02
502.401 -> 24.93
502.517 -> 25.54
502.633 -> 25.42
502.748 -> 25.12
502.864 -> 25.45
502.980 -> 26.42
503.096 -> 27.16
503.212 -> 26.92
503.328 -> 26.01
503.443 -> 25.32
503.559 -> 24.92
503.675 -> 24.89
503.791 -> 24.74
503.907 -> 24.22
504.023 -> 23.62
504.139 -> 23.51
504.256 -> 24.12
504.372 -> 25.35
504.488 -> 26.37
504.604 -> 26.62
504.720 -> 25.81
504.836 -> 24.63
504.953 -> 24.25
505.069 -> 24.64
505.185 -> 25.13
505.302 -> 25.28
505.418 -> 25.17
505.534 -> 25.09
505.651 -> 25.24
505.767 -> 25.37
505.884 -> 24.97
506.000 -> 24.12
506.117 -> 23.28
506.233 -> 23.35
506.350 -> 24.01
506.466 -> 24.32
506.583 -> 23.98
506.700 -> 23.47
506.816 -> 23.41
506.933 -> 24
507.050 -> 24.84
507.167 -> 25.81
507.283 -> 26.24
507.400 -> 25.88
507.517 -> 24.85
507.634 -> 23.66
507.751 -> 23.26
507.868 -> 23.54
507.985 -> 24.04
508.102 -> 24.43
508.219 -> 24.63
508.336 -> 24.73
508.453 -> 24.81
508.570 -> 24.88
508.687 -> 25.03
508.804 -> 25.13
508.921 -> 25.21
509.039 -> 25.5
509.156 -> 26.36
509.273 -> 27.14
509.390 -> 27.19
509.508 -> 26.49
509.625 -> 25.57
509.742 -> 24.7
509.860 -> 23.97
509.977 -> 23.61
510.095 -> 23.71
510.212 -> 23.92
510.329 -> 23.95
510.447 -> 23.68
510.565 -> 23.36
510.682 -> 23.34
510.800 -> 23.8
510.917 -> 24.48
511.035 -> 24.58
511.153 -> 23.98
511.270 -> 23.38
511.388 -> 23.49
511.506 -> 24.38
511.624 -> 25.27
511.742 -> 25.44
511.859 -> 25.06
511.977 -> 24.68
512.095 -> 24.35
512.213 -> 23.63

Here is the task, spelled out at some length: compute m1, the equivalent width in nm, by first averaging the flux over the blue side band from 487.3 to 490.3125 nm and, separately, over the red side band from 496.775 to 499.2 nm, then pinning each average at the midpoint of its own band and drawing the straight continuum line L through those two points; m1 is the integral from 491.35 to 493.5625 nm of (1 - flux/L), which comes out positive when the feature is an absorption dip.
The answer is 0.09 nm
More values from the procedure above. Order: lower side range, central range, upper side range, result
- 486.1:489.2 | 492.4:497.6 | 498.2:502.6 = -0.410 nm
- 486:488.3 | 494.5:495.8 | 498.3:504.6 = -0.096 nm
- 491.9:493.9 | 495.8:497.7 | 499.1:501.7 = -0.144 nm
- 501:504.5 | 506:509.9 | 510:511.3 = -0.106 nm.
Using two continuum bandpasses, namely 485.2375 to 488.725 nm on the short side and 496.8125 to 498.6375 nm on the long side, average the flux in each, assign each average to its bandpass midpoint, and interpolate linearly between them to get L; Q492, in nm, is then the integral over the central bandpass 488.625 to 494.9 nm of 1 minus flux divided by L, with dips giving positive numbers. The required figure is -0.11 nm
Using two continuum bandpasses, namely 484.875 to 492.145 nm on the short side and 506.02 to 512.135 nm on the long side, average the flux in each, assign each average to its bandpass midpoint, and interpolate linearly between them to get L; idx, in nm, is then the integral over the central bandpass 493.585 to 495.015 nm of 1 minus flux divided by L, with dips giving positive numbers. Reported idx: -0.11 nm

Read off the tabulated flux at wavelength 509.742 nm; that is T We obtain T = 24.7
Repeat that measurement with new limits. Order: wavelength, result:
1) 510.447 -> 23.68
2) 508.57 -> 24.88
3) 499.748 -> 24.23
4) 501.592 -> 23.93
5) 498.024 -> 26.34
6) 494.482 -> 27.44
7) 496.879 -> 26.06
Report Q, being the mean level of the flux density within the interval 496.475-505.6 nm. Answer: 24.9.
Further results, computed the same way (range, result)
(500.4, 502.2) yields 23.5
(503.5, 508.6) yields 24.6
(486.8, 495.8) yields 25.4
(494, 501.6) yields 25.2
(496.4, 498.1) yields 26.2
